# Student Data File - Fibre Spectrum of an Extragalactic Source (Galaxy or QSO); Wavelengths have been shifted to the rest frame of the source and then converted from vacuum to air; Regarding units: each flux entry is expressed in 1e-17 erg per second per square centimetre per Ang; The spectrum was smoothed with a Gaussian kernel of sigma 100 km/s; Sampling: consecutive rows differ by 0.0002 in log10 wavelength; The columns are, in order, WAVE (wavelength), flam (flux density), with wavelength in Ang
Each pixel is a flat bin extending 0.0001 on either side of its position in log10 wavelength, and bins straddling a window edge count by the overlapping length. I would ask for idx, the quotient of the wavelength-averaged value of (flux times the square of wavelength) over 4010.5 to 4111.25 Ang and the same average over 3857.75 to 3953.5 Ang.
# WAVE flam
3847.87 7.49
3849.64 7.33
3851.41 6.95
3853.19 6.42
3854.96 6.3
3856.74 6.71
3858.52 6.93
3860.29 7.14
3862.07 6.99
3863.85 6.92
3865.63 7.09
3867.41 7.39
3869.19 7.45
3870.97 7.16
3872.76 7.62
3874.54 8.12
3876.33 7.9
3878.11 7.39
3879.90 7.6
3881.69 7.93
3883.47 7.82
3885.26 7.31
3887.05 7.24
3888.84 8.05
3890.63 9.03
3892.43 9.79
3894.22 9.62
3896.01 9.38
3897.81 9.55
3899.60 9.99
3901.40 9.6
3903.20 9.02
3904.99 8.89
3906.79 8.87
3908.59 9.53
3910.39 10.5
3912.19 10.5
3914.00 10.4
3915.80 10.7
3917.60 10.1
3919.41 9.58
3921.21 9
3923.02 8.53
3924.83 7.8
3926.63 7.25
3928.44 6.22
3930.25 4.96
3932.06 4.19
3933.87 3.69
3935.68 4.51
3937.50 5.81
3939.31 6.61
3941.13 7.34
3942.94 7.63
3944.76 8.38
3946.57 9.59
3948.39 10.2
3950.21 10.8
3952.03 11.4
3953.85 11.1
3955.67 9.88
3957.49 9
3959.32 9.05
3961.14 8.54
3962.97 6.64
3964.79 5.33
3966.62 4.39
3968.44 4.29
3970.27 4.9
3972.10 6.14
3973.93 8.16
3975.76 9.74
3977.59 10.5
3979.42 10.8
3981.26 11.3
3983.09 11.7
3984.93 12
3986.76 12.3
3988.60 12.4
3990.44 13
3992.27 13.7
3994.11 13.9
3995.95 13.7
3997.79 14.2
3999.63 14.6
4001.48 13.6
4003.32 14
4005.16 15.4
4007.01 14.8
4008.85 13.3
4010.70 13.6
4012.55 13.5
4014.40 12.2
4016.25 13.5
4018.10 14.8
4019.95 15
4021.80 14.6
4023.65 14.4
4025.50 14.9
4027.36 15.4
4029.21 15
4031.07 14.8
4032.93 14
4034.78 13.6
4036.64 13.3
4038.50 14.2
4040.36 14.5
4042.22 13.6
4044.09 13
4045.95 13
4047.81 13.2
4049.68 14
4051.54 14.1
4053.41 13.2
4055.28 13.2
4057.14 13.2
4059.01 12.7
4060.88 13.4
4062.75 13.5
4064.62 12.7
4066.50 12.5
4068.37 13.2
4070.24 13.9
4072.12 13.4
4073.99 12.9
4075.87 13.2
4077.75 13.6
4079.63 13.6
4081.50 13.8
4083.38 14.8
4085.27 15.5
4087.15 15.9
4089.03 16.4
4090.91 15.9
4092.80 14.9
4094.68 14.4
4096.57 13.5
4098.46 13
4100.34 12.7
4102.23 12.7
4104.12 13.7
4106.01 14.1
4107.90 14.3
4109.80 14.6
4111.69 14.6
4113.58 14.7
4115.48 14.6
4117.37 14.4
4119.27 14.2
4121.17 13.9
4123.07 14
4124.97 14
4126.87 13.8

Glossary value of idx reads 1.83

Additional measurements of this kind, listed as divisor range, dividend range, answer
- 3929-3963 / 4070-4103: 1.92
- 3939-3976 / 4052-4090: 1.81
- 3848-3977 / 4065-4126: 1.94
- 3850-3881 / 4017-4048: 2.15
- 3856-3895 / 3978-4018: 1.83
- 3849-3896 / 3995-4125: 2.02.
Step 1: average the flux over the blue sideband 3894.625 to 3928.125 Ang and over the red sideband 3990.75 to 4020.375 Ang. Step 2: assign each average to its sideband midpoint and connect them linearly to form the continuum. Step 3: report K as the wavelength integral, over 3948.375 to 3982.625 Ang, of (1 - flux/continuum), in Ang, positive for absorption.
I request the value 9.8 Ang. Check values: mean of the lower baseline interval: 9.35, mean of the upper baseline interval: 14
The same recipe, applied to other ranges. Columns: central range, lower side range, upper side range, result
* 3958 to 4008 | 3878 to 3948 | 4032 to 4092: 1.2 Ang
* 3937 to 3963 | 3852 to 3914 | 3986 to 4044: 5.2 Ang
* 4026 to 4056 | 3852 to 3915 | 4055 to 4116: -3.0 Ang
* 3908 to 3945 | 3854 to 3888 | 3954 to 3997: 3.3 Ang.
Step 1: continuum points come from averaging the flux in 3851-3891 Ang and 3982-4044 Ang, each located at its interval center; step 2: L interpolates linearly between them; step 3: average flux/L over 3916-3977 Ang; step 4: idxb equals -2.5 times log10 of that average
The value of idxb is 0.37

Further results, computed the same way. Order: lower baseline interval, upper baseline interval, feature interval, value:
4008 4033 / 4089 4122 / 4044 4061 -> 0.07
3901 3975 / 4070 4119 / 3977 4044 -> -0.25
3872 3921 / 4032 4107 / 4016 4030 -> -0.18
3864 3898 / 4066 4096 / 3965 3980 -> 0.45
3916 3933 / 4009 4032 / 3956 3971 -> 0.47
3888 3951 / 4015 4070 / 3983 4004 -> -0.14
